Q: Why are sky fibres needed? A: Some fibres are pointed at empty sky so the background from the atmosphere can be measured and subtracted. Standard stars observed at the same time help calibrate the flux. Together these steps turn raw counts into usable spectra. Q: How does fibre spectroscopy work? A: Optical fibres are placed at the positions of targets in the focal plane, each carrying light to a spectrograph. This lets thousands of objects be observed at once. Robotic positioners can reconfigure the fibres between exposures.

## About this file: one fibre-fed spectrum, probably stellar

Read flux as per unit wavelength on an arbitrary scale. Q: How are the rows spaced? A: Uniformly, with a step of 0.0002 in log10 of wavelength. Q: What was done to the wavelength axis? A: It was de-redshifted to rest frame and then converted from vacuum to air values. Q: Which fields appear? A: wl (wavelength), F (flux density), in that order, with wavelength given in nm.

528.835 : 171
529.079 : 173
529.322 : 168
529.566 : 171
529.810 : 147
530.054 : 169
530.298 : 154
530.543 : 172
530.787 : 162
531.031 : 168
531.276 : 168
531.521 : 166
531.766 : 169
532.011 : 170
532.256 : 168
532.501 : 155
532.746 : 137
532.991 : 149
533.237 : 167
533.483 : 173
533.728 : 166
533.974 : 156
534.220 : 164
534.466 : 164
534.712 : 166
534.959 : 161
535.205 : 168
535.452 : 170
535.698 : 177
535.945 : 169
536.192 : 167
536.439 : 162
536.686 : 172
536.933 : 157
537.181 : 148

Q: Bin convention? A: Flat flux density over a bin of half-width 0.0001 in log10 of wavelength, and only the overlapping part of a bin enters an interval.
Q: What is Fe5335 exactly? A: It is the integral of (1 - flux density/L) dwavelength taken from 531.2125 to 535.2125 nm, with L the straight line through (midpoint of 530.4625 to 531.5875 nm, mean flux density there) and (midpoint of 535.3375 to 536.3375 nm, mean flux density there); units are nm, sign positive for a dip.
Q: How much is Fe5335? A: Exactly 0.15 nm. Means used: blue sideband 167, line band 163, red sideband 171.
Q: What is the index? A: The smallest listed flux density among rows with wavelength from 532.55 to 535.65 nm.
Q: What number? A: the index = 137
